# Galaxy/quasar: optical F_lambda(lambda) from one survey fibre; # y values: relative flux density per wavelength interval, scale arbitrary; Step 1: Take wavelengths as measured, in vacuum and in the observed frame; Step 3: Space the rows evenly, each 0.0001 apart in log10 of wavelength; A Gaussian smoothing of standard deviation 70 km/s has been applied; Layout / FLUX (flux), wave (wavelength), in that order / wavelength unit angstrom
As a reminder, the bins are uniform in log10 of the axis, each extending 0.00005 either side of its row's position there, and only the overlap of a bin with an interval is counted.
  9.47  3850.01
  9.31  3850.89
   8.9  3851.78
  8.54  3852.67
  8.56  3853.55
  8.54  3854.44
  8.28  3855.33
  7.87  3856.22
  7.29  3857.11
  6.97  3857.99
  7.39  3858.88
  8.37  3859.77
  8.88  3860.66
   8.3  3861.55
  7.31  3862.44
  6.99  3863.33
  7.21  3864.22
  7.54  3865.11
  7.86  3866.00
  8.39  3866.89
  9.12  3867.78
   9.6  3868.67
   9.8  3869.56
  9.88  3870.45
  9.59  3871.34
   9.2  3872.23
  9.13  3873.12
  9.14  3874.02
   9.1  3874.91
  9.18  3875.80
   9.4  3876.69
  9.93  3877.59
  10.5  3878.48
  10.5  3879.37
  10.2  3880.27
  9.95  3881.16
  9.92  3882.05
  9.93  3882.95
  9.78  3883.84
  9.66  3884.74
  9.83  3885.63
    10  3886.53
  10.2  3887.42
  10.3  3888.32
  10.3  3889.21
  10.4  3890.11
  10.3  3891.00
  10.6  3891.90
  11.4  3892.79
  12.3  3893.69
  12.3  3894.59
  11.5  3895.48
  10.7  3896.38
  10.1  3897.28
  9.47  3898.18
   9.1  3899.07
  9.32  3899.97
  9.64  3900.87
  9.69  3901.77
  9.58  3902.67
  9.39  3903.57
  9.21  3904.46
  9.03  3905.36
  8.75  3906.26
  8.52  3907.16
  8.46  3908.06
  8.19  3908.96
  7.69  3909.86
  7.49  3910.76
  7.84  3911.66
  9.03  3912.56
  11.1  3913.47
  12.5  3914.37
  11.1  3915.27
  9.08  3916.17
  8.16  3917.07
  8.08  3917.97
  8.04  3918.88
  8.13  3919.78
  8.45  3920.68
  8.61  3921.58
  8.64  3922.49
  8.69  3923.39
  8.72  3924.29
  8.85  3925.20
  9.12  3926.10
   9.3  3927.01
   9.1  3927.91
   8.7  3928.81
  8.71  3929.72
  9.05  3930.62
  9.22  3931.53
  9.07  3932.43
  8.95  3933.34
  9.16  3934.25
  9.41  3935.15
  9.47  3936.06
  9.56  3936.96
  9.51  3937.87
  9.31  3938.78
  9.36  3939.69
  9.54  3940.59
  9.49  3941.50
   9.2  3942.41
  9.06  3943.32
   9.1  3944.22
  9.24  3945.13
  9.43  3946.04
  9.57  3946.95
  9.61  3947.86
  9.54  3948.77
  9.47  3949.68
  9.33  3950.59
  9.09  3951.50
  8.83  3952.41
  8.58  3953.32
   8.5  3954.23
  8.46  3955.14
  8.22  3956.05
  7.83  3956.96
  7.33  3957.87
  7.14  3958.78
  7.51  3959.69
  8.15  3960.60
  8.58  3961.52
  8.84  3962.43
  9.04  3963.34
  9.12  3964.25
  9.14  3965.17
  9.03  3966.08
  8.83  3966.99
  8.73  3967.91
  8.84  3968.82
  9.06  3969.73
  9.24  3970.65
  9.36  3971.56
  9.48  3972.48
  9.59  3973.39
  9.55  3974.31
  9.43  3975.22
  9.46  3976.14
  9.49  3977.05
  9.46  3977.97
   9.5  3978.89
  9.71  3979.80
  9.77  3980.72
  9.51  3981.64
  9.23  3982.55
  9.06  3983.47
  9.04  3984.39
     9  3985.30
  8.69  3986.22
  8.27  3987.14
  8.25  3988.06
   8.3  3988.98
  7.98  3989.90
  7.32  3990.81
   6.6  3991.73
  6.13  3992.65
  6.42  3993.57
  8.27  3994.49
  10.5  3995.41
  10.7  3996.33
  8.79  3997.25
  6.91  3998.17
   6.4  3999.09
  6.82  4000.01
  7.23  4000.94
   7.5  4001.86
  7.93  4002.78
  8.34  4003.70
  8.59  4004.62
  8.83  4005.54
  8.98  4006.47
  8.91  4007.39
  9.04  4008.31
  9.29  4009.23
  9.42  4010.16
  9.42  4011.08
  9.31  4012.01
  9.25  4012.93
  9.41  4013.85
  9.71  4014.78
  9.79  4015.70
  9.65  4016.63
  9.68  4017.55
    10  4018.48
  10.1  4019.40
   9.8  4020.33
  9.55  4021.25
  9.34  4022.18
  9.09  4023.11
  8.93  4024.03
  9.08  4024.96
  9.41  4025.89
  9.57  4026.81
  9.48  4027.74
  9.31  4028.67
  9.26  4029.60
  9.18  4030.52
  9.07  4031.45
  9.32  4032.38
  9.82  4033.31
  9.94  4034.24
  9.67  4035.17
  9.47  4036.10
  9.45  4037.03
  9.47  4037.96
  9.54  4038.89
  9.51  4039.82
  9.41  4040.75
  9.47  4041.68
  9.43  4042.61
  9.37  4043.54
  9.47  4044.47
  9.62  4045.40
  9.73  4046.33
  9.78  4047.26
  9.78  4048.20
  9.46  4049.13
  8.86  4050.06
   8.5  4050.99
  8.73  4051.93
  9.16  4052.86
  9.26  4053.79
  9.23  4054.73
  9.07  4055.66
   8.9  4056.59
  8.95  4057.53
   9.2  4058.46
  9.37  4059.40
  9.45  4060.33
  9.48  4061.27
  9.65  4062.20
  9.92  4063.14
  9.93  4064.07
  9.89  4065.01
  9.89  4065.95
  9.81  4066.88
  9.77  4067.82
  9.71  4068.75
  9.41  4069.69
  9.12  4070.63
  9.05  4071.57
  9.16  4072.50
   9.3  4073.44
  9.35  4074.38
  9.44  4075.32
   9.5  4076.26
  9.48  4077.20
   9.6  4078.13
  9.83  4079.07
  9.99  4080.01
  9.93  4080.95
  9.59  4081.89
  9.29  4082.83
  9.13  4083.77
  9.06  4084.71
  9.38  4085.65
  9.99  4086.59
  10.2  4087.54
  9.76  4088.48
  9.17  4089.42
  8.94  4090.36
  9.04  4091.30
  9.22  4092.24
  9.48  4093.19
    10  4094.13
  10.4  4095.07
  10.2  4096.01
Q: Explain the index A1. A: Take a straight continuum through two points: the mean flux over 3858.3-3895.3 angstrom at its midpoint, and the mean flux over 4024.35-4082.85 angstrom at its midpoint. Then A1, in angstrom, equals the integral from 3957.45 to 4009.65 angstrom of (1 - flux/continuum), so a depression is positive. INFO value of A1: 4.8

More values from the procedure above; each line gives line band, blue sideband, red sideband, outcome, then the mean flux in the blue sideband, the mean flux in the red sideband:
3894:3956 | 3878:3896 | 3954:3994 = 3.0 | 10.5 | 8.64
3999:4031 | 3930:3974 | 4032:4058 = 0.7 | 8.98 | 9.37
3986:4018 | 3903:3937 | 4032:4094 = 2.7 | 8.96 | 9.46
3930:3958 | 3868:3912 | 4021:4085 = 1.5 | 9.72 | 9.42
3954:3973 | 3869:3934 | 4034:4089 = 1.8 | 9.51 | 9.47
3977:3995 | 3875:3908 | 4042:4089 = 2.3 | 10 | 9.46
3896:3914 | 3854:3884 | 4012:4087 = -0.3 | 8.85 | 9.46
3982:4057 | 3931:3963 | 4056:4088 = 2.3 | 8.93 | 9.52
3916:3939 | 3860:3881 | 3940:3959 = 0.1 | 9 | 8.91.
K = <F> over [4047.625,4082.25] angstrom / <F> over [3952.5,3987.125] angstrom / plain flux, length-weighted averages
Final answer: 1.06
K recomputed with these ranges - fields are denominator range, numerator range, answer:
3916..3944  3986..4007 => 0.89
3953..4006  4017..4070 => 1.11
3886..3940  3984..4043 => 0.95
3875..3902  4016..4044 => 0.93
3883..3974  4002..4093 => 1.02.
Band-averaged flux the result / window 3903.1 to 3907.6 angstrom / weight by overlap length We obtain 8.99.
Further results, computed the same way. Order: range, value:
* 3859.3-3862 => 8.49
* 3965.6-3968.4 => 8.88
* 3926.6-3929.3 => 9.04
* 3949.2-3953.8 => 9.06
